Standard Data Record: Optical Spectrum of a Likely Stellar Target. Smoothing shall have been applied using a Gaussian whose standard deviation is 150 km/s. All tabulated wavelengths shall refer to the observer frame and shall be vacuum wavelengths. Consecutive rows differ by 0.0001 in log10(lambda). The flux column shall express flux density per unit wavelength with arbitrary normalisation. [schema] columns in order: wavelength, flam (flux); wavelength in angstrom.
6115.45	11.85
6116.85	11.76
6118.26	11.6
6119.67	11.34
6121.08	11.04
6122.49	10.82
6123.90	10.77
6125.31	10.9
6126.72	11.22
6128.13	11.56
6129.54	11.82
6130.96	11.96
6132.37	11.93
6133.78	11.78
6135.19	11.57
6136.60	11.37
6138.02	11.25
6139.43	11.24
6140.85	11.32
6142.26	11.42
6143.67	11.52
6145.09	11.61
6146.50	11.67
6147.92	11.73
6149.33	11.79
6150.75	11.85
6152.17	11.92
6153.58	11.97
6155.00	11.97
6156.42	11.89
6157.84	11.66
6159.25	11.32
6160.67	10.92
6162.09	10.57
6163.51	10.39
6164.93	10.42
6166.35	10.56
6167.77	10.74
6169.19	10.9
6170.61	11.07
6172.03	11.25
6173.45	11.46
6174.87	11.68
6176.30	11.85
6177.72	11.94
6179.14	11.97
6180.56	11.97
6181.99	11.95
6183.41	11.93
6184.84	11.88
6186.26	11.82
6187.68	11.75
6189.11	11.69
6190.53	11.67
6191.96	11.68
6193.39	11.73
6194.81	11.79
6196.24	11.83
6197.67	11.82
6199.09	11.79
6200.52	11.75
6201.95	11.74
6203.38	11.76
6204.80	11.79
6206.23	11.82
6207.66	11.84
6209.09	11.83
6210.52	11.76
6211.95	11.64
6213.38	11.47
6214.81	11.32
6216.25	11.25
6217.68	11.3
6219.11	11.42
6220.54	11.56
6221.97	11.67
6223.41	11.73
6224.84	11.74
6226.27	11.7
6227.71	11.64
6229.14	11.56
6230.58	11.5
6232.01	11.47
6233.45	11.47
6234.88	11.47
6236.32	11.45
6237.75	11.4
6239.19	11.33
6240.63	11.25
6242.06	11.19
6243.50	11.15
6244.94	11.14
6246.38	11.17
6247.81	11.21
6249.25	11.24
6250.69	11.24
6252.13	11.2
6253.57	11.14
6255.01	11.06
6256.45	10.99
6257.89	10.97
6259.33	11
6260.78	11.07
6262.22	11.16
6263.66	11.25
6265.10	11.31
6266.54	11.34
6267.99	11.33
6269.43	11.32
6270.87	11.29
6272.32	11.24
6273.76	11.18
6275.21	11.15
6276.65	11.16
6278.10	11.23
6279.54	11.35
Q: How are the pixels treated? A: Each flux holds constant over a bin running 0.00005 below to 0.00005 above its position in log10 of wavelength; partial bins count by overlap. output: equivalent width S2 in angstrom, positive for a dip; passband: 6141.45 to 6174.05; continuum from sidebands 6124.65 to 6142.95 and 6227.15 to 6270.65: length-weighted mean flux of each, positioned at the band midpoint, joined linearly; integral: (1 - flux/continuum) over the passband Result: 0.32 angstrom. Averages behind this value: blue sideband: 11.5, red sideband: 11.3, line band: 11.3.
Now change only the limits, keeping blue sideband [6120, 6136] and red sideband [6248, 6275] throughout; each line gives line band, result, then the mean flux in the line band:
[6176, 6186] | -0.5 angstrom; 11.9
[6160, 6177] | 0.5 angstrom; 11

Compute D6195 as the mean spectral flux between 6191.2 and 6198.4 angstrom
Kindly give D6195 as 11.8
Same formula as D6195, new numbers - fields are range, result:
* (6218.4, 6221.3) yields 11.5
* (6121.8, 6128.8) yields 11.1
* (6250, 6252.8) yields 11.2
